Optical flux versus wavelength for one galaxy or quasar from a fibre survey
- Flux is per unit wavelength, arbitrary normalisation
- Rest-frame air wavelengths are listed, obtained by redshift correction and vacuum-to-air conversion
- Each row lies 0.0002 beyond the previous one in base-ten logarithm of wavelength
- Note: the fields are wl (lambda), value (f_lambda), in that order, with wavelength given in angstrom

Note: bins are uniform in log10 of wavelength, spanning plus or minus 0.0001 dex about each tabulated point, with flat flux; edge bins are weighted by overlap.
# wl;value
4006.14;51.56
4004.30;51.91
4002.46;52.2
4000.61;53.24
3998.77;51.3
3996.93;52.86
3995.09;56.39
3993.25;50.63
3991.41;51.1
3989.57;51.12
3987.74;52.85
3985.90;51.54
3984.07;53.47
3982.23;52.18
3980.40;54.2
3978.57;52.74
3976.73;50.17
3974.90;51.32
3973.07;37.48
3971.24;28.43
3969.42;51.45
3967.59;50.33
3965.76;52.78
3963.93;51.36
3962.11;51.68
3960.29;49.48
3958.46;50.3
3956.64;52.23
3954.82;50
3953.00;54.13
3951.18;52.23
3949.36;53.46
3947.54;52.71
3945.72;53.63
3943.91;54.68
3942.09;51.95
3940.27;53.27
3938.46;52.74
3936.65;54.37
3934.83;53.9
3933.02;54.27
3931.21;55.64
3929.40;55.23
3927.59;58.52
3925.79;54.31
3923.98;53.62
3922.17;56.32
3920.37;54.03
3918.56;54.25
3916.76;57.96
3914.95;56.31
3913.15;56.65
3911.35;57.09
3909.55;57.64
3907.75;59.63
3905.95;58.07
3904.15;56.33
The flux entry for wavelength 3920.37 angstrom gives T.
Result 54.03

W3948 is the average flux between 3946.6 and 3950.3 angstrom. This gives 53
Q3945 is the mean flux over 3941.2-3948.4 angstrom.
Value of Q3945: 53.2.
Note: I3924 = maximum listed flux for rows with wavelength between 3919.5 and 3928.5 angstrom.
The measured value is 58.52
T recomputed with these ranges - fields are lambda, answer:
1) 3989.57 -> 51.12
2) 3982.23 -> 52.18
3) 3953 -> 54.13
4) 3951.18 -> 52.23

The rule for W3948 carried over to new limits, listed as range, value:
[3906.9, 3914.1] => 57.8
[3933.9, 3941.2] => 53.5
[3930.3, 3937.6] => 54.5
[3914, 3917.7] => 57.1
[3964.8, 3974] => 44.1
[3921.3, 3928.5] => 55.7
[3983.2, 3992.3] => 52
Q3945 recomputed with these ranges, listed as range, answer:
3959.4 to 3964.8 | 50.9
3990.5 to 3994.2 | 50.9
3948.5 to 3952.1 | 52.8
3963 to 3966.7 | 52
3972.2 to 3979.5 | 48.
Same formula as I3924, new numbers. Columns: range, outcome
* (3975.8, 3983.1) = 54.2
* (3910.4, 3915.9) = 57.09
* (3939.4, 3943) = 53.27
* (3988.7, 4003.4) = 56.39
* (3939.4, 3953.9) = 54.68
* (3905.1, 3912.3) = 59.63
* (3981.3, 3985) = 53.47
